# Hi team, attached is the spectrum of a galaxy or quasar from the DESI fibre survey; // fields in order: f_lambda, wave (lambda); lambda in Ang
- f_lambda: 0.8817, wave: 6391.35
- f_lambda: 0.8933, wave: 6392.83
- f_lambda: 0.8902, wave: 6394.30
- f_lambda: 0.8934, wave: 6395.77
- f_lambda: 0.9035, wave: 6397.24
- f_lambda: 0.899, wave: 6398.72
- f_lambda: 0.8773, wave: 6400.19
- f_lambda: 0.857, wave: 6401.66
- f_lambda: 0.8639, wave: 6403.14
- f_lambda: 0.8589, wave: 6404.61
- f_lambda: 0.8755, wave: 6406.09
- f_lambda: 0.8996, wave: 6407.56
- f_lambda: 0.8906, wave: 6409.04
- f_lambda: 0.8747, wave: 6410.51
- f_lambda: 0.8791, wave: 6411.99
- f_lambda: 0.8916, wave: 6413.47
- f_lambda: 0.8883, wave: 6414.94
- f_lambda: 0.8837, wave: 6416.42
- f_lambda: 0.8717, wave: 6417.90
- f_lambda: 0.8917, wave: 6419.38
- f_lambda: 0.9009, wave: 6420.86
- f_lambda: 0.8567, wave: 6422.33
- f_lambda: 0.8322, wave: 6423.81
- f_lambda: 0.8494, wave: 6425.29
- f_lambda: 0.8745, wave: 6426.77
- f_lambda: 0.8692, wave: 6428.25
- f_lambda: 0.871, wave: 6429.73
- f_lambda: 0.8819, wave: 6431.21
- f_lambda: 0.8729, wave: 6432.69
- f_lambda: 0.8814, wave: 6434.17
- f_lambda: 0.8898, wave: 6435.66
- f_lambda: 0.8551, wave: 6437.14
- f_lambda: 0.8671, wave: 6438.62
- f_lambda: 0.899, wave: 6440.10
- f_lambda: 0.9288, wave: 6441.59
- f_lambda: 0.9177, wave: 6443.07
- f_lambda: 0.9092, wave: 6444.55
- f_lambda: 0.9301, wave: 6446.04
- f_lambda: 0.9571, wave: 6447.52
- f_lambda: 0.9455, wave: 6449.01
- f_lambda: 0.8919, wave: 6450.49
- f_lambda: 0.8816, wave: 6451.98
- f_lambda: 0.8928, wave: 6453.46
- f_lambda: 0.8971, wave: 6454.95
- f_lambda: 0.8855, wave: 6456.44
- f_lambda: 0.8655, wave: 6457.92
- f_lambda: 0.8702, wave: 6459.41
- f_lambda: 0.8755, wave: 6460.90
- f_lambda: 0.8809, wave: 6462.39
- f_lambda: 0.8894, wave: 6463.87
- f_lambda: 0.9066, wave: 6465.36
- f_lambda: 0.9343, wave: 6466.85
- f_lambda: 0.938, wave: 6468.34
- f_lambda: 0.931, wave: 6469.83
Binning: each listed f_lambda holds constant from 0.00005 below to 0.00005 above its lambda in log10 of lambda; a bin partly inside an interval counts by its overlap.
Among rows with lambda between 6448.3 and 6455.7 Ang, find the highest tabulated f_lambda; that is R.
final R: 0.9455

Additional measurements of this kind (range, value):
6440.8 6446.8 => 0.9301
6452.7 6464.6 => 0.8971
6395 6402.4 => 0.9035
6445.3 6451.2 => 0.9571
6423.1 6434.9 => 0.8819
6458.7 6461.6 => 0.8755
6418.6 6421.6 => 0.9009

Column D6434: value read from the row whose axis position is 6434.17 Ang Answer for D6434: 0.8814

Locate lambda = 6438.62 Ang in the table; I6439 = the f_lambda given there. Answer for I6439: 0.8671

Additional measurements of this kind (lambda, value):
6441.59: 0.9288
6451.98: 0.8816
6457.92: 0.8655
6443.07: 0.9177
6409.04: 0.8906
